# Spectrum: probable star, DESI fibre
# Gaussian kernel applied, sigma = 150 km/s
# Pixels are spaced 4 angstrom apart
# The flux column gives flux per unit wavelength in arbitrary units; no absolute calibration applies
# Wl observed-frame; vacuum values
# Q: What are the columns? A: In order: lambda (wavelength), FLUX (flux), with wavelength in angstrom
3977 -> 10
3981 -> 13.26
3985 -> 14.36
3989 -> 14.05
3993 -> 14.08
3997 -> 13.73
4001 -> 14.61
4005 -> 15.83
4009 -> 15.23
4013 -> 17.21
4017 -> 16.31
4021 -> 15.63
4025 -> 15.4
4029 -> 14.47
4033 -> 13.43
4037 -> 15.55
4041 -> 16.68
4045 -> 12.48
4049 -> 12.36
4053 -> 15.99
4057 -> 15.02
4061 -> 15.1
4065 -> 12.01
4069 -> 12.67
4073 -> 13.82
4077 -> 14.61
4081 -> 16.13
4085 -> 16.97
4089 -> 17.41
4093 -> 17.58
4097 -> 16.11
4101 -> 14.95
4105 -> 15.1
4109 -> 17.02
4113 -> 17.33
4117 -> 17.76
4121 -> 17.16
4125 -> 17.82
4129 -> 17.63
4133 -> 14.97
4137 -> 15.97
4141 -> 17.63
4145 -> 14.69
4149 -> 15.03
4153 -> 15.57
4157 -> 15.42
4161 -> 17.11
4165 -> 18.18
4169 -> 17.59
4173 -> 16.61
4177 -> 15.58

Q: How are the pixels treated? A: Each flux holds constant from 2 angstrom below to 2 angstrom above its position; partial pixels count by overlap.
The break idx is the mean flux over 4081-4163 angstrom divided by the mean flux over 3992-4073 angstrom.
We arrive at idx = 1.12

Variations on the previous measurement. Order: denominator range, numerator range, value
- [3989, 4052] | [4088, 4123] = 1.12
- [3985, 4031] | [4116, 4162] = 1.08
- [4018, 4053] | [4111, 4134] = 1.18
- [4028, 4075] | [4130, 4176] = 1.15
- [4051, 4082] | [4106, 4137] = 1.18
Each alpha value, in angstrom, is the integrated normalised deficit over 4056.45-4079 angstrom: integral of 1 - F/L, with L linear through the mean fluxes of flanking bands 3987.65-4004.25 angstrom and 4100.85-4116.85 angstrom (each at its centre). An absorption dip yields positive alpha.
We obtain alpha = 2.6 angstrom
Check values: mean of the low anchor 14.2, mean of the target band 13.8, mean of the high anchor 16.4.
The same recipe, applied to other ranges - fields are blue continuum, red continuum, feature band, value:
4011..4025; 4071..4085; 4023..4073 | 4.6 angstrom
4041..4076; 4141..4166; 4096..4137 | -3.7 angstrom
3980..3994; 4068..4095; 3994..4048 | -1.7 angstrom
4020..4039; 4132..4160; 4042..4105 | 1.1 angstrom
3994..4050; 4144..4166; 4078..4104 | -1.5 angstrom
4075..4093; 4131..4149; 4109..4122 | -1.1 angstrom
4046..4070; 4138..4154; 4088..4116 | -3.2 angstrom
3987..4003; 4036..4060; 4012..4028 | -1.8 angstrom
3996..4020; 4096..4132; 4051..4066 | 1.3 angstrom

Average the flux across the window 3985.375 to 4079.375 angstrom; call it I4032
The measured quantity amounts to 14.6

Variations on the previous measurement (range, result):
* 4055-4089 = 14.7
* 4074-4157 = 16.3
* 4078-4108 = 16.3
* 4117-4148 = 16.6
